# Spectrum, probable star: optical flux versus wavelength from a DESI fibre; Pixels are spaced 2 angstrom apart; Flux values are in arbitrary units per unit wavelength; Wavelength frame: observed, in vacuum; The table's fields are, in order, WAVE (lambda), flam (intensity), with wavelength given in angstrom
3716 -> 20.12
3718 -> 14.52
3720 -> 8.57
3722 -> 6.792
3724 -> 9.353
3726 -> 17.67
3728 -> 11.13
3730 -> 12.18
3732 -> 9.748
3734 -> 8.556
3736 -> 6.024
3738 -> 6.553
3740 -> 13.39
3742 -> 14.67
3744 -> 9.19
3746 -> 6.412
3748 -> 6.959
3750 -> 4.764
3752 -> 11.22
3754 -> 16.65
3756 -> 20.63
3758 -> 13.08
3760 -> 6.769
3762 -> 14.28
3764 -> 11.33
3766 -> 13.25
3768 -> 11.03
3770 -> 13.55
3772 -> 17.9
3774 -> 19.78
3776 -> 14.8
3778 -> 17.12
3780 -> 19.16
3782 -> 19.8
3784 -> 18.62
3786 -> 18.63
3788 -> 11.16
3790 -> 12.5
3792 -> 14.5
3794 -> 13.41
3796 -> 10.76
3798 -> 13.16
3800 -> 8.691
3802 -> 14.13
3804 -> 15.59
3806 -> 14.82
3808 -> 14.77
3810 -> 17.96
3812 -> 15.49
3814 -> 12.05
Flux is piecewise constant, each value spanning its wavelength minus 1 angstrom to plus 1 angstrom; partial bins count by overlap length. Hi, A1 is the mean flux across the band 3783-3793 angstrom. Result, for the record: 15.1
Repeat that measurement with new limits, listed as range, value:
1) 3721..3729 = 11.2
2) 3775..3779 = 16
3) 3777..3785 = 18.7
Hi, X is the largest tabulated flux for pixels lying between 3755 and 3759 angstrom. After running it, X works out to 20.63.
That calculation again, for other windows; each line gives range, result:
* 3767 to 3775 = 19.78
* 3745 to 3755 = 16.65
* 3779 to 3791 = 19.8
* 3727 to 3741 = 13.39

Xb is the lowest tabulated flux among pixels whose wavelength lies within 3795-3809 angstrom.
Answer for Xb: 8.691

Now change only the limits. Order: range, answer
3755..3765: 6.769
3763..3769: 11.03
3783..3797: 10.76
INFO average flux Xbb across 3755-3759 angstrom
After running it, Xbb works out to 16.9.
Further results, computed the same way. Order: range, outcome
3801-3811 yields 15.5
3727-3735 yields 10.4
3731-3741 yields 8.85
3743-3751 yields 6.83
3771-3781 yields 17.8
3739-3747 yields 10.9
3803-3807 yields 15.2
